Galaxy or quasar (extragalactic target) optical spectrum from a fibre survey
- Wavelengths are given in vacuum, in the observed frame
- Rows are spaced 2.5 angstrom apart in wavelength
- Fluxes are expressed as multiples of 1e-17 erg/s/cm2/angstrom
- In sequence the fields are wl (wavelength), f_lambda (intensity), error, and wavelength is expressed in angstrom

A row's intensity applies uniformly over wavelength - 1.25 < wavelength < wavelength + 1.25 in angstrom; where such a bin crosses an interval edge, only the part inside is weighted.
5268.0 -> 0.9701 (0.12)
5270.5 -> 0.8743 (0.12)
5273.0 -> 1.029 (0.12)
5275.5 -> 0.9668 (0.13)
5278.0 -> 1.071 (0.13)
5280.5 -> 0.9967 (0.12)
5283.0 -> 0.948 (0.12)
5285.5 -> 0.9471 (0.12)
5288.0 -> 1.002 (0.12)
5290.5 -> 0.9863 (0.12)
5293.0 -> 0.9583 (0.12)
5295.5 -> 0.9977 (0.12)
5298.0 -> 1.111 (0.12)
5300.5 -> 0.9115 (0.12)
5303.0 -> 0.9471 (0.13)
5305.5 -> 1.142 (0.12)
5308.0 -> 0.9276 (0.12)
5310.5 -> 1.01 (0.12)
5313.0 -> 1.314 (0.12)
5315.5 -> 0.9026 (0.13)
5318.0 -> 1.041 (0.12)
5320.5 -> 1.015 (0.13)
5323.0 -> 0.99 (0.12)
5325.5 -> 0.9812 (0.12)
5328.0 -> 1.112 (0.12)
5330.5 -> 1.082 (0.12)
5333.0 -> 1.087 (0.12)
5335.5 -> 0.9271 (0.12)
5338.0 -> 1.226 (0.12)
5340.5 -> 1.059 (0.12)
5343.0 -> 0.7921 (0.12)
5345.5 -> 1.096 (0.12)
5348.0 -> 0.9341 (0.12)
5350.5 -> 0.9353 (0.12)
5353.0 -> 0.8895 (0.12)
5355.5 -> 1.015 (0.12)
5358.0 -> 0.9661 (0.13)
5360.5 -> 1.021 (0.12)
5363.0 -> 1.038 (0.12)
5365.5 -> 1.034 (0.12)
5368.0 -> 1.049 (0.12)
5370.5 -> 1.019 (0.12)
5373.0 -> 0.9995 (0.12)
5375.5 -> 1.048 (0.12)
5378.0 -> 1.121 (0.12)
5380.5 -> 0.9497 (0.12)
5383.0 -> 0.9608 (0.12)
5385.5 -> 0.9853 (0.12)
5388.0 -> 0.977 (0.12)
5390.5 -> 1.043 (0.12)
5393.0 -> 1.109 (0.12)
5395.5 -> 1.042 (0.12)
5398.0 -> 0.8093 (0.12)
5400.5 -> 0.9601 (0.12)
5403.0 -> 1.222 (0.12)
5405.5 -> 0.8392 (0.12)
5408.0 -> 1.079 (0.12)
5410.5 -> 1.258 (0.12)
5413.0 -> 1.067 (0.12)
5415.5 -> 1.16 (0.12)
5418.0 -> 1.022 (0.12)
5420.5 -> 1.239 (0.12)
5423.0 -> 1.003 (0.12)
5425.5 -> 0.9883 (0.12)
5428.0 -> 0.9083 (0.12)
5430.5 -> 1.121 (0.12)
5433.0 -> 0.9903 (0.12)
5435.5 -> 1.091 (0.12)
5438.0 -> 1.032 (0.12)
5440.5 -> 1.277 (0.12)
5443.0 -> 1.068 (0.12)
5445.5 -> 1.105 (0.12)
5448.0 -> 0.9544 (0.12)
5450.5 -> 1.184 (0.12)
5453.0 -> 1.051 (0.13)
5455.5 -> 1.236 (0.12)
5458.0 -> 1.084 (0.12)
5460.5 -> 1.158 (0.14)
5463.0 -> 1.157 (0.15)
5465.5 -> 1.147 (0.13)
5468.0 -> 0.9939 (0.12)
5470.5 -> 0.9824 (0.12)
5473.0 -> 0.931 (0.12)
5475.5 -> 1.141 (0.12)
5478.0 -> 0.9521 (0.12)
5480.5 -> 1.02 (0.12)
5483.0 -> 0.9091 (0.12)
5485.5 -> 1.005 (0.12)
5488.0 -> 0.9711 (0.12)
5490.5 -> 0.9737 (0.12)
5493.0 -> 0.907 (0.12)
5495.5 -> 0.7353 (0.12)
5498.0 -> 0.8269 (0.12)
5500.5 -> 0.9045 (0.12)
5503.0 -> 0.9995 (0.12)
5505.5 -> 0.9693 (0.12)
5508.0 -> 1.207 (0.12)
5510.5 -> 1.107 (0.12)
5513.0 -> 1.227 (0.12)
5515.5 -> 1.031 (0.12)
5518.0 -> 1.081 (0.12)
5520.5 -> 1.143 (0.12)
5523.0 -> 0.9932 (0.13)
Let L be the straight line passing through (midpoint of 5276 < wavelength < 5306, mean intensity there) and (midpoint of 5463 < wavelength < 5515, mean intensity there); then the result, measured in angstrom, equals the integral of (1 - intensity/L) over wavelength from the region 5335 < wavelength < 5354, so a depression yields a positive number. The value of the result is 0.2 angstrom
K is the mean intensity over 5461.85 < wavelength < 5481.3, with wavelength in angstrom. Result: 1.04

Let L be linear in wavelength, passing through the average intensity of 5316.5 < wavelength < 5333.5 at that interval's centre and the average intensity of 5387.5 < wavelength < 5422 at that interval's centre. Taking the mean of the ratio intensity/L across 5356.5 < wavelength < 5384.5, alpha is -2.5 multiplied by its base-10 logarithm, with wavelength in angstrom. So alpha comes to 0.03 mag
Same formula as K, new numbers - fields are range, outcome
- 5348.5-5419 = 1.02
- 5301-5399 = 1.02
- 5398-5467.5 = 1.08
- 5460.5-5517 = 1.01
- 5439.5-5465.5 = 1.13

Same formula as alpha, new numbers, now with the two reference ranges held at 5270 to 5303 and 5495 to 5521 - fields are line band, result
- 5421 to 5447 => -0.05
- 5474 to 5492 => 0.03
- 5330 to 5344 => -0.04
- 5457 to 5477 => -0.06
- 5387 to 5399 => 0.00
